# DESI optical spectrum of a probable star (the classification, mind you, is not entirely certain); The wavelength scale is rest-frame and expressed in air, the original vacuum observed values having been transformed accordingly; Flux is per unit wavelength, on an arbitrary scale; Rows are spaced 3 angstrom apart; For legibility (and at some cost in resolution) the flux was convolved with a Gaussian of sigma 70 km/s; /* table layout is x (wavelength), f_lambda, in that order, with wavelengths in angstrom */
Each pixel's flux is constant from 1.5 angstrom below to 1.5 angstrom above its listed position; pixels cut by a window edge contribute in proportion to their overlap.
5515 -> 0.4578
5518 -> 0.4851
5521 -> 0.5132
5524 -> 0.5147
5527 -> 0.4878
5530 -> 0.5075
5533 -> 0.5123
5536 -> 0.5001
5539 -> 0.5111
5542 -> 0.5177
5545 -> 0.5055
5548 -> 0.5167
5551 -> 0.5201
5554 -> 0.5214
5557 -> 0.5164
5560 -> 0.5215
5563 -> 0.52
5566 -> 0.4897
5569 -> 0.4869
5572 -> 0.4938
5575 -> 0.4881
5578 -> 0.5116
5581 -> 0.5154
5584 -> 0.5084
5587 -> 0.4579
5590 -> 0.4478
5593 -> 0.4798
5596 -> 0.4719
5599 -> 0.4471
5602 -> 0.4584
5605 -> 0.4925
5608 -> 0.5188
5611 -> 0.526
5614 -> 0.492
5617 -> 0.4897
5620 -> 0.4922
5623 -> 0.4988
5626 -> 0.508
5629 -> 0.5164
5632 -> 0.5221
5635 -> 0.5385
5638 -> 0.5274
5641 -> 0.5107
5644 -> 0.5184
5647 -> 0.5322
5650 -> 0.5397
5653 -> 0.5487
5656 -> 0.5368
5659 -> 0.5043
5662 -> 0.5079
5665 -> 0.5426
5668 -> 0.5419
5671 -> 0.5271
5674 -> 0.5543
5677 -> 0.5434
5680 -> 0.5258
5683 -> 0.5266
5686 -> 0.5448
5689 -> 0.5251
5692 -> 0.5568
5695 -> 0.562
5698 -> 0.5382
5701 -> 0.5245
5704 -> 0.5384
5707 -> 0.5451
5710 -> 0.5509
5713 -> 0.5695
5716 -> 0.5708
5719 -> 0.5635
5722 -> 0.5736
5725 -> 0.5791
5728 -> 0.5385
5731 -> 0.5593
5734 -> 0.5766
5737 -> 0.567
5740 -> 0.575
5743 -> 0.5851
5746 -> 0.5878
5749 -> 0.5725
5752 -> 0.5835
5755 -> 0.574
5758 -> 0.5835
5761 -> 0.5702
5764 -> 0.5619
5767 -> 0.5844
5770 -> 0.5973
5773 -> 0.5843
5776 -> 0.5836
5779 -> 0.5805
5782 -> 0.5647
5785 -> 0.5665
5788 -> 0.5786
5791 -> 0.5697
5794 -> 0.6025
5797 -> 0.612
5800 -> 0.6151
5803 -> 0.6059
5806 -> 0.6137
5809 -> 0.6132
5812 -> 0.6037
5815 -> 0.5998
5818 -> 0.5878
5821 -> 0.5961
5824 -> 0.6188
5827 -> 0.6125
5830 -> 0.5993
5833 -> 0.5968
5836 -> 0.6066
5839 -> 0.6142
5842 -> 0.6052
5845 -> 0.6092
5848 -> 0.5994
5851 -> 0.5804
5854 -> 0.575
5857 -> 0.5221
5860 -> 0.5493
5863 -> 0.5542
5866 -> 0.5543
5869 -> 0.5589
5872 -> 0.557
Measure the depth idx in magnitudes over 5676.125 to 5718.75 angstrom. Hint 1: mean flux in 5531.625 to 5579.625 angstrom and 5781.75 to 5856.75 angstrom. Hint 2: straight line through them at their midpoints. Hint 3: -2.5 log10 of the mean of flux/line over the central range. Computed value 0.02 mag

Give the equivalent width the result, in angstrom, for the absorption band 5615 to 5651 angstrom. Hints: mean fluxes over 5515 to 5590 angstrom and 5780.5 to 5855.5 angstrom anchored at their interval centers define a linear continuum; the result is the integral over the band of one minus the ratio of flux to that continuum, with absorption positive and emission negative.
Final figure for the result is 1.1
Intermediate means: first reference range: 0.503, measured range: 0.516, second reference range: 0.598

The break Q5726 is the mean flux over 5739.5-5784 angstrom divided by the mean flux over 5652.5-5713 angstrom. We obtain 1.08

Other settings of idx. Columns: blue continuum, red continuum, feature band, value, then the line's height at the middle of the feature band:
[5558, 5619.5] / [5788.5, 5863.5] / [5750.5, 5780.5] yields -0.02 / 0.568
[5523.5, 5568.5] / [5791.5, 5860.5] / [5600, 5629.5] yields 0.07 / 0.532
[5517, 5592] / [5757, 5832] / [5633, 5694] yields 0.02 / 0.543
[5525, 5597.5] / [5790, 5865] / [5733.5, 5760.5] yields -0.02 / 0.566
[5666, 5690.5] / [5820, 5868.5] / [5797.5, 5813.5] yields -0.07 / 0.575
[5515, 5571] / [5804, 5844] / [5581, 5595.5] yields 0.10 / 0.523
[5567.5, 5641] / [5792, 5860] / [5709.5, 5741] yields -0.03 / 0.552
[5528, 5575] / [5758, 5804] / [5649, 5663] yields 0.03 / 0.543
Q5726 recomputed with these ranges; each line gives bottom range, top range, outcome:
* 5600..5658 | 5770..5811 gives 1.15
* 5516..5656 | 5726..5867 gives 1.16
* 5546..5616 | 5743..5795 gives 1.17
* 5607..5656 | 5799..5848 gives 1.17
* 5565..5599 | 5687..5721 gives 1.13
